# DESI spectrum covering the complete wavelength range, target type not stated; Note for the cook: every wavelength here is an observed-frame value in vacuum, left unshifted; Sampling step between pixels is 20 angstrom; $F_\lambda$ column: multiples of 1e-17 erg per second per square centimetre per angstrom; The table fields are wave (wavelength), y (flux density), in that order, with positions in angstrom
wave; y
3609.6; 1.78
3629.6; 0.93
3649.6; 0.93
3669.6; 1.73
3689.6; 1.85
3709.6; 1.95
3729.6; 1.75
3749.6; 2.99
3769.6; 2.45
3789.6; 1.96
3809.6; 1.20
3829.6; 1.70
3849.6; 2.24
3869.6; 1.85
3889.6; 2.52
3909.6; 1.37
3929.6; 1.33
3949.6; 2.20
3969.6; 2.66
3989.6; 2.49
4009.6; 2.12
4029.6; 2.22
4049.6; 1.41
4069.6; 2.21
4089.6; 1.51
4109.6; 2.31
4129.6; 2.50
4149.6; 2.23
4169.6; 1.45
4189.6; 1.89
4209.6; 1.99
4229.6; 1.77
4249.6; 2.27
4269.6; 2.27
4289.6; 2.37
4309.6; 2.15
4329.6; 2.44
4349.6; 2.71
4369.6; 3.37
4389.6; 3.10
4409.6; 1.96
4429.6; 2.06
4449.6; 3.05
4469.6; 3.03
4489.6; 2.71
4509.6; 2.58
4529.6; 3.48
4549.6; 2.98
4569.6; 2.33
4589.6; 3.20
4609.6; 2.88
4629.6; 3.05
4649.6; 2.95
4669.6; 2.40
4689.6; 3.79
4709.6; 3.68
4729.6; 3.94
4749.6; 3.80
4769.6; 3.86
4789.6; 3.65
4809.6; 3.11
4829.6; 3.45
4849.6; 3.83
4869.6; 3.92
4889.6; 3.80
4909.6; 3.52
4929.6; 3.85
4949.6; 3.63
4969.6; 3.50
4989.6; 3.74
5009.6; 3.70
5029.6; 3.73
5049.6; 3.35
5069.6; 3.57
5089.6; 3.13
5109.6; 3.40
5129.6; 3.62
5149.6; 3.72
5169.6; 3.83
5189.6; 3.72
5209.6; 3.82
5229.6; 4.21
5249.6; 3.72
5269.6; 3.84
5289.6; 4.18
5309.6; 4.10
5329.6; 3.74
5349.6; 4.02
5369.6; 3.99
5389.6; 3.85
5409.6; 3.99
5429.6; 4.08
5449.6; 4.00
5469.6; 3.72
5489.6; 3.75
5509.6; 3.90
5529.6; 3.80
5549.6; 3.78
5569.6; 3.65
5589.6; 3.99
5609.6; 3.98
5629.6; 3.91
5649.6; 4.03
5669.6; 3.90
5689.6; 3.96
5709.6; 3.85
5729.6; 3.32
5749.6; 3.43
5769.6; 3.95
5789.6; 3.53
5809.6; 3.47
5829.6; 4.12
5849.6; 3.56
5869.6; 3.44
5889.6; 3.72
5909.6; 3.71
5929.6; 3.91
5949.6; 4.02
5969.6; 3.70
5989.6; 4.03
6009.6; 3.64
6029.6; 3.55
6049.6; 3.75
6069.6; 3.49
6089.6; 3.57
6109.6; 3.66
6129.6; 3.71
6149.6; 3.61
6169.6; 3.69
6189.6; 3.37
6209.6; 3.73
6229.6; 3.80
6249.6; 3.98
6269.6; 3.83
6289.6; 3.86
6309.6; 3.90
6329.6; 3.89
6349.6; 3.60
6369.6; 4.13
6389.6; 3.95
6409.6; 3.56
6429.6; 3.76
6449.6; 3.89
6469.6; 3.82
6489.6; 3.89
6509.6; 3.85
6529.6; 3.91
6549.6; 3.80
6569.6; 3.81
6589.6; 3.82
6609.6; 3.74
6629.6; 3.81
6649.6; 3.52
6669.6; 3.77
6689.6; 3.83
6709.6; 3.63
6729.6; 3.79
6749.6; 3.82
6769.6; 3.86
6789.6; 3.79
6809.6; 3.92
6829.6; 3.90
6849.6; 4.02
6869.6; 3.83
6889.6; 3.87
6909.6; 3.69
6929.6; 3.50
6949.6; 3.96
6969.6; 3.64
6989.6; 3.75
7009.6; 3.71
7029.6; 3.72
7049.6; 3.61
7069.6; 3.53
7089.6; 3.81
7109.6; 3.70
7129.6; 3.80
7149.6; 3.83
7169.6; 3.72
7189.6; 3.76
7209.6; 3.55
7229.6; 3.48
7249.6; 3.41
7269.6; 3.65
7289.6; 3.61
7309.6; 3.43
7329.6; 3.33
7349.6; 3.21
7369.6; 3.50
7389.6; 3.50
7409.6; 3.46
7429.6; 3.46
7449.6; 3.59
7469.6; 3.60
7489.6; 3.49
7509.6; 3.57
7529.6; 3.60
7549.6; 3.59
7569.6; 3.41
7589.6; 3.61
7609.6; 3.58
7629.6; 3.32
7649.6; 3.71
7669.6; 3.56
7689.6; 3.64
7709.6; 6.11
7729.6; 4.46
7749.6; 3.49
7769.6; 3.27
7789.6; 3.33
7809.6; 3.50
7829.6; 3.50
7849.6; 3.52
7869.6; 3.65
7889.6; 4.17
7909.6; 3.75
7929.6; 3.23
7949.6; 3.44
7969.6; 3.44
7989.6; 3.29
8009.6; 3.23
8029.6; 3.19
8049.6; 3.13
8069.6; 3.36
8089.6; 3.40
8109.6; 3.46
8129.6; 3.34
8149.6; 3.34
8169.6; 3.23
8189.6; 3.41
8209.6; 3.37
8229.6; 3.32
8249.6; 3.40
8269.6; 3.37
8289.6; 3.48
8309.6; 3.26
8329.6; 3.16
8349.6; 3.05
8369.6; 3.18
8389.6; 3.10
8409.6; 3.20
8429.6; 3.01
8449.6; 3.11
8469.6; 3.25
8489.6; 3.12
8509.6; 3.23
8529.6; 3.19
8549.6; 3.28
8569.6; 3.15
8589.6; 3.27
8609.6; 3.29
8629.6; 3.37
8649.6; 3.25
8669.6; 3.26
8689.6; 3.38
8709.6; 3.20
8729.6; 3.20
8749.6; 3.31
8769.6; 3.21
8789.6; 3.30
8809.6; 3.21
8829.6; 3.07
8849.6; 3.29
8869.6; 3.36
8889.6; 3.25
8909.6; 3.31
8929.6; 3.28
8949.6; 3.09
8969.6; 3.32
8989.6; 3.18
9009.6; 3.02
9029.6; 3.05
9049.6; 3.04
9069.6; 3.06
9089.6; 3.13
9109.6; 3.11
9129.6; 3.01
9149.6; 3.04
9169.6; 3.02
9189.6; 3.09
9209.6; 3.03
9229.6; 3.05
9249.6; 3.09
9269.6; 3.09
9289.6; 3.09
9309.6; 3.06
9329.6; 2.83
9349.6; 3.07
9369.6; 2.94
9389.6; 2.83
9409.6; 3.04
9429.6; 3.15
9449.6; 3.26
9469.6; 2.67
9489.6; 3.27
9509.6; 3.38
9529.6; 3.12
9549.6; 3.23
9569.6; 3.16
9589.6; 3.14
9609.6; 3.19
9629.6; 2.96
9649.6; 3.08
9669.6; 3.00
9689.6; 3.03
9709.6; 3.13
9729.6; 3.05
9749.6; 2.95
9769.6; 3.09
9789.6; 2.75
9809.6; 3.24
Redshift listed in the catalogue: 0.17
